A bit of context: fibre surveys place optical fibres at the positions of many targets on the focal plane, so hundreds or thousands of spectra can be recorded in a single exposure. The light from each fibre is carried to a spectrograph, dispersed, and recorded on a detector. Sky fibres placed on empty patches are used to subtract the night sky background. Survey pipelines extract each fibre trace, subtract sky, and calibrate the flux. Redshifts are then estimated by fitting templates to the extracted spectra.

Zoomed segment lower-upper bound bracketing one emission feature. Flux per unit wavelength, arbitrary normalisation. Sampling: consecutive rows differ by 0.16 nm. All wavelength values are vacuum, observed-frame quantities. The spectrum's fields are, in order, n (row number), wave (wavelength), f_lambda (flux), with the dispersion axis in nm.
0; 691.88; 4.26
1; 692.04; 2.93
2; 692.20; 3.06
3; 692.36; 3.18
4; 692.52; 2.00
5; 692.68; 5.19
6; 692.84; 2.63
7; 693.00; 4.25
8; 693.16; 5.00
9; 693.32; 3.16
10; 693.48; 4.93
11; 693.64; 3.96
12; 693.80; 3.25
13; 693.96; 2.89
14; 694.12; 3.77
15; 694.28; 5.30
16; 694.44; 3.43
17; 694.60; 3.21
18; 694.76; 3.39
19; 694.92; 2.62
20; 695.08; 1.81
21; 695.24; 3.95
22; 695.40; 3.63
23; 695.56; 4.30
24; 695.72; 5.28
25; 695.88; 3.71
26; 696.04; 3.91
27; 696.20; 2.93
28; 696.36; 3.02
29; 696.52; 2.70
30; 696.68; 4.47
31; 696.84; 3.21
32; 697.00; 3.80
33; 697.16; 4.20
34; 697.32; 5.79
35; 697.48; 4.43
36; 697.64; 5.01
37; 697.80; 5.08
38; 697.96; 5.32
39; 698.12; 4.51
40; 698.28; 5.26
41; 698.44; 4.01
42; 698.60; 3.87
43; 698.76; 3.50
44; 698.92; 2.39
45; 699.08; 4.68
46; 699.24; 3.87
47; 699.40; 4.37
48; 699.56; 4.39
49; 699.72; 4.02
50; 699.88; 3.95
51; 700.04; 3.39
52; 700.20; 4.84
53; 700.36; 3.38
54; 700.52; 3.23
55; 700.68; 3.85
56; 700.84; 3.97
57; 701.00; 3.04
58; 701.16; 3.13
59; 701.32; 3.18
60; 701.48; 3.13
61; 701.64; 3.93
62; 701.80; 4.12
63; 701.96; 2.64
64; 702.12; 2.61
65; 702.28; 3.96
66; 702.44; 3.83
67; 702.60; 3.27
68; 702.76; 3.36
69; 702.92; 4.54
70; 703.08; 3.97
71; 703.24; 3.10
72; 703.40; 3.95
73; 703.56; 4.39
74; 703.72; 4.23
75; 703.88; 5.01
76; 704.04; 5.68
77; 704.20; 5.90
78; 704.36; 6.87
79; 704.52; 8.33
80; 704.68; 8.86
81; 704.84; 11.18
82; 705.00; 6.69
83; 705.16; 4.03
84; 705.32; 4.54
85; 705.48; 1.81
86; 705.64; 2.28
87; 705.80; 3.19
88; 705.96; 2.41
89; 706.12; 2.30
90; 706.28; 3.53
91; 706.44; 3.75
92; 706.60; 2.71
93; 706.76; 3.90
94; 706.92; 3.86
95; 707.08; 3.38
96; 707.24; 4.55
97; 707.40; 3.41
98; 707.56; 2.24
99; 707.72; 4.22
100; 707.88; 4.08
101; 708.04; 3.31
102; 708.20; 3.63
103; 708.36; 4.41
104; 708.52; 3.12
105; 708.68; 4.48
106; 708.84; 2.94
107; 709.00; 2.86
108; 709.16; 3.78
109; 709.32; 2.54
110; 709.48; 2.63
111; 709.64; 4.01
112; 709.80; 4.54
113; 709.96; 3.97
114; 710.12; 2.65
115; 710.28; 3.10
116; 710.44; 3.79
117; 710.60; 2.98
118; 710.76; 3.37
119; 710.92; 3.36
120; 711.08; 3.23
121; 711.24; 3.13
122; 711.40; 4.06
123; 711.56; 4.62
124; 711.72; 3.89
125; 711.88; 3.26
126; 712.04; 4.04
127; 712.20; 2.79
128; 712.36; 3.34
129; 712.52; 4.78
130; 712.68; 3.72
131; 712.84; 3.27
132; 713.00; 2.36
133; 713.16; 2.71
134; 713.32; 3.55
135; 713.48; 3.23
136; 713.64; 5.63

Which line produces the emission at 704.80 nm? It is [O III]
